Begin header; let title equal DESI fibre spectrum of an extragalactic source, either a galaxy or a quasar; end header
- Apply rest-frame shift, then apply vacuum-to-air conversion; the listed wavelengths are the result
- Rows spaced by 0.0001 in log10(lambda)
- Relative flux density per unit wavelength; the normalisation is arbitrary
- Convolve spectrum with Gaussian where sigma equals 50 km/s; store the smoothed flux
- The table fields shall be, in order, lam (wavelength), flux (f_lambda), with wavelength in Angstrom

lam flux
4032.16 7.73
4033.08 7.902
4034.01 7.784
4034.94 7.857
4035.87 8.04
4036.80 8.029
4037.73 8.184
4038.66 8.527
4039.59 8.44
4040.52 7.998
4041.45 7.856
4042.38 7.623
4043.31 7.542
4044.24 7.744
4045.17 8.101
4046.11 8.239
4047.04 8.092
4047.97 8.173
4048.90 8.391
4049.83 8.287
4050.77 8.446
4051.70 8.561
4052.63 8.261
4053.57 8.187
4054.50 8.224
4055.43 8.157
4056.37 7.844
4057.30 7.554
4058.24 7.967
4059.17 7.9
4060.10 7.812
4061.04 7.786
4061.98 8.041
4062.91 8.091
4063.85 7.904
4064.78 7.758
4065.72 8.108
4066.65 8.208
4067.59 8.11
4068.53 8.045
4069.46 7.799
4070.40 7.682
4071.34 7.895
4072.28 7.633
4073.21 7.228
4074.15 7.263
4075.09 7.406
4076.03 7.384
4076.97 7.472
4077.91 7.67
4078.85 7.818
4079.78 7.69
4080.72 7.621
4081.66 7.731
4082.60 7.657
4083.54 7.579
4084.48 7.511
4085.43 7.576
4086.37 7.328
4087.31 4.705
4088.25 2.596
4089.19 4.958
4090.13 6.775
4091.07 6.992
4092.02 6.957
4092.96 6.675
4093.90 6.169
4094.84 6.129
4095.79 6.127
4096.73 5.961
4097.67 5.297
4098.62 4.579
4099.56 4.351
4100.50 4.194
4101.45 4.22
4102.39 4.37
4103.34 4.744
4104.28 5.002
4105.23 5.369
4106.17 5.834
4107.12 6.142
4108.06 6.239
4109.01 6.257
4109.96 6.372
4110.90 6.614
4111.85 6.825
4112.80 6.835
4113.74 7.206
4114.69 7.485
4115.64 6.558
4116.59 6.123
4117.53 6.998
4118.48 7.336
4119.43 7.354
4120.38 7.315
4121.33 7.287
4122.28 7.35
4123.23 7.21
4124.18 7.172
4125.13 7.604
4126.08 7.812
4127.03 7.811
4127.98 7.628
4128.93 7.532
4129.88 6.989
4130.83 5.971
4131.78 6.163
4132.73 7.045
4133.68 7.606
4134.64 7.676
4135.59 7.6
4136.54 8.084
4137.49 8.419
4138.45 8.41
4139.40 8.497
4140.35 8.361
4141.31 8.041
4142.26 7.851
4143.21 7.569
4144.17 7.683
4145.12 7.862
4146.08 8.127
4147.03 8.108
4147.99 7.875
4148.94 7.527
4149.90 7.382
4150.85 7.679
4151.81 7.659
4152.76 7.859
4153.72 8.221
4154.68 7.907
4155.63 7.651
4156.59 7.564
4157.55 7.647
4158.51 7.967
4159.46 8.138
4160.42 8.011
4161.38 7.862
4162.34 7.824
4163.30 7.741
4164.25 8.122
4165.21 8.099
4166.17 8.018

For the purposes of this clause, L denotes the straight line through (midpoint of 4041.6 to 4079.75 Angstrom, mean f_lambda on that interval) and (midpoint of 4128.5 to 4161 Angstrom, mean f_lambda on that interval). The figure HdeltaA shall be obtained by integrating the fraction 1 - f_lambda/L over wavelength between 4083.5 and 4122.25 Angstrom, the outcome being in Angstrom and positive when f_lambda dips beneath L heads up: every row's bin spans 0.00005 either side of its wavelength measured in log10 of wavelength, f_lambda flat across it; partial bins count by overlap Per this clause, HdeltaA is 8.4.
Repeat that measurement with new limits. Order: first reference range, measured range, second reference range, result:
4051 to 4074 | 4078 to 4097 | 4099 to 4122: 1.0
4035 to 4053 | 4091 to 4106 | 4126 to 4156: 4.7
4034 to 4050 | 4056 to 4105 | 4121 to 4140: 6.2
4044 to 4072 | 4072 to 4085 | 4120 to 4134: 0.4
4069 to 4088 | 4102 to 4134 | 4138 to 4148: 4.4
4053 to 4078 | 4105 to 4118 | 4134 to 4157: 2.2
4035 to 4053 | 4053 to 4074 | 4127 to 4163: 0.4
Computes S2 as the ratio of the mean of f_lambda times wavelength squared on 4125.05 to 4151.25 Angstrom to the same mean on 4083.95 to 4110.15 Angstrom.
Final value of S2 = 1.4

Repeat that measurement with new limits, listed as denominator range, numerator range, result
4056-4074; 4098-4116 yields 0.75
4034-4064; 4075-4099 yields 0.84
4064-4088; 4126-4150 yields 1.05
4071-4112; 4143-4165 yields 1.28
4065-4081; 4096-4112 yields 0.71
